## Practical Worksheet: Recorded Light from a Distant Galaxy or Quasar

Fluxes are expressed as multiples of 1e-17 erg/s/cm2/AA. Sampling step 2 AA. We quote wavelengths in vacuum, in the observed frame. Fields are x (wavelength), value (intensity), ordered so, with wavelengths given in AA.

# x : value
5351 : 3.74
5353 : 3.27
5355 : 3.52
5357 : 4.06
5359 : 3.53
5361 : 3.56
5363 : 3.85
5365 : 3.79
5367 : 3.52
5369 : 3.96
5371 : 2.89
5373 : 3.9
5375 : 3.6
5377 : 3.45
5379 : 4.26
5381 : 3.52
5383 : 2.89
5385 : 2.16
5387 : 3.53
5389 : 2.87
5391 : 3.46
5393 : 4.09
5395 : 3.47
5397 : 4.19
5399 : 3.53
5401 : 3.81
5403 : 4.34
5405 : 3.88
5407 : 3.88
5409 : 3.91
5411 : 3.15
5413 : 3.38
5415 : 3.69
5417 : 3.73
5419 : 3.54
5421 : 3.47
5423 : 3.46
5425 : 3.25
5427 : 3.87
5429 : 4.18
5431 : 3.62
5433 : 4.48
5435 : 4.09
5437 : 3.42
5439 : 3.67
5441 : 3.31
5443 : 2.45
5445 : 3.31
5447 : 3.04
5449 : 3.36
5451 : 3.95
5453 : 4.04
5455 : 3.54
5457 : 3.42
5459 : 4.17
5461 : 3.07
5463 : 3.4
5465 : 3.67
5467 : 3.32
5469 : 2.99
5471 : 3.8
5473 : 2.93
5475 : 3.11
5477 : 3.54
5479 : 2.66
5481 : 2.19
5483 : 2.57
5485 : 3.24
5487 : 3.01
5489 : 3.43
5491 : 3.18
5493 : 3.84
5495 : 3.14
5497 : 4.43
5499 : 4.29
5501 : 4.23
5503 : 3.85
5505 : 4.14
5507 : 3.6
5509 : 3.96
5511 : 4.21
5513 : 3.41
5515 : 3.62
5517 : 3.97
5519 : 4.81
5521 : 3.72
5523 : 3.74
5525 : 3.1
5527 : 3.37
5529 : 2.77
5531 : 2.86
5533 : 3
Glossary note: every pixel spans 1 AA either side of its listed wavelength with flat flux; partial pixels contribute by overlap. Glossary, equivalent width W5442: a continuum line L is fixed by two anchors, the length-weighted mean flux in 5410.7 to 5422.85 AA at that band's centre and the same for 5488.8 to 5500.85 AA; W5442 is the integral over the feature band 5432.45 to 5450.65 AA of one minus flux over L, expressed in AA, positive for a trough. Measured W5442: 0.7 AA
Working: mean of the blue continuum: 3.51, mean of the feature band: 3.45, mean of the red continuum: 3.77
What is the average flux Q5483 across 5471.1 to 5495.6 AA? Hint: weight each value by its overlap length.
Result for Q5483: 3.1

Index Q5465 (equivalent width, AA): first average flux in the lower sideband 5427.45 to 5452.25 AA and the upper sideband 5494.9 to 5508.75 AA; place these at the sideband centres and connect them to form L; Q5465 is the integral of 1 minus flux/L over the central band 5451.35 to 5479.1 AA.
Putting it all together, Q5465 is 2.3 AA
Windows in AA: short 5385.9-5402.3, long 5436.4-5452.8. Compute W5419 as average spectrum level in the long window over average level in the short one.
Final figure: 0.9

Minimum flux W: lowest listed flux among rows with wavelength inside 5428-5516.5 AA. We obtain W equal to 2.19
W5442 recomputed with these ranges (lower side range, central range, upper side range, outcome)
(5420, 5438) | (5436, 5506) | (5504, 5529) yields 6.3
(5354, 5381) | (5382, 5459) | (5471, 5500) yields -1.7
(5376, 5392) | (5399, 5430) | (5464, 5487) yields -4.7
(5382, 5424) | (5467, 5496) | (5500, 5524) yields 5.3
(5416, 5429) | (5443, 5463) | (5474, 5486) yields -1.7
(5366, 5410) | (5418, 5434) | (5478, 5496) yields -1.7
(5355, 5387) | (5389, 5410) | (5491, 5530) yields -1.3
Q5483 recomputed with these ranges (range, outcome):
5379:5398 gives 3.4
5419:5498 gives 3.43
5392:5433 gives 3.74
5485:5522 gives 3.81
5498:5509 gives 4.02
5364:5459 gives 3.59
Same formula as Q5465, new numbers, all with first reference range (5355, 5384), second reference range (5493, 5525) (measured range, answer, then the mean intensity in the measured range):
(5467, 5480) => 2.2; 3.18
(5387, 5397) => 0.3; 3.55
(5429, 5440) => -0.4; 3.89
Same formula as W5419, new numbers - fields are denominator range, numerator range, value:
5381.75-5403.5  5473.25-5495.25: 0.89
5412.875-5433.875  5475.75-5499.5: 0.88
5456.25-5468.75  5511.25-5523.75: 1.12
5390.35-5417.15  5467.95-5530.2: 0.93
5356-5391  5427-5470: 1.02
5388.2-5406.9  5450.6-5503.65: 0.92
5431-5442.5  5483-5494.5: 0.88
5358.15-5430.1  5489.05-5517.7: 1.06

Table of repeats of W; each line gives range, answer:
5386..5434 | 2.87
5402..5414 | 3.15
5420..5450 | 2.45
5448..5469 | 2.99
